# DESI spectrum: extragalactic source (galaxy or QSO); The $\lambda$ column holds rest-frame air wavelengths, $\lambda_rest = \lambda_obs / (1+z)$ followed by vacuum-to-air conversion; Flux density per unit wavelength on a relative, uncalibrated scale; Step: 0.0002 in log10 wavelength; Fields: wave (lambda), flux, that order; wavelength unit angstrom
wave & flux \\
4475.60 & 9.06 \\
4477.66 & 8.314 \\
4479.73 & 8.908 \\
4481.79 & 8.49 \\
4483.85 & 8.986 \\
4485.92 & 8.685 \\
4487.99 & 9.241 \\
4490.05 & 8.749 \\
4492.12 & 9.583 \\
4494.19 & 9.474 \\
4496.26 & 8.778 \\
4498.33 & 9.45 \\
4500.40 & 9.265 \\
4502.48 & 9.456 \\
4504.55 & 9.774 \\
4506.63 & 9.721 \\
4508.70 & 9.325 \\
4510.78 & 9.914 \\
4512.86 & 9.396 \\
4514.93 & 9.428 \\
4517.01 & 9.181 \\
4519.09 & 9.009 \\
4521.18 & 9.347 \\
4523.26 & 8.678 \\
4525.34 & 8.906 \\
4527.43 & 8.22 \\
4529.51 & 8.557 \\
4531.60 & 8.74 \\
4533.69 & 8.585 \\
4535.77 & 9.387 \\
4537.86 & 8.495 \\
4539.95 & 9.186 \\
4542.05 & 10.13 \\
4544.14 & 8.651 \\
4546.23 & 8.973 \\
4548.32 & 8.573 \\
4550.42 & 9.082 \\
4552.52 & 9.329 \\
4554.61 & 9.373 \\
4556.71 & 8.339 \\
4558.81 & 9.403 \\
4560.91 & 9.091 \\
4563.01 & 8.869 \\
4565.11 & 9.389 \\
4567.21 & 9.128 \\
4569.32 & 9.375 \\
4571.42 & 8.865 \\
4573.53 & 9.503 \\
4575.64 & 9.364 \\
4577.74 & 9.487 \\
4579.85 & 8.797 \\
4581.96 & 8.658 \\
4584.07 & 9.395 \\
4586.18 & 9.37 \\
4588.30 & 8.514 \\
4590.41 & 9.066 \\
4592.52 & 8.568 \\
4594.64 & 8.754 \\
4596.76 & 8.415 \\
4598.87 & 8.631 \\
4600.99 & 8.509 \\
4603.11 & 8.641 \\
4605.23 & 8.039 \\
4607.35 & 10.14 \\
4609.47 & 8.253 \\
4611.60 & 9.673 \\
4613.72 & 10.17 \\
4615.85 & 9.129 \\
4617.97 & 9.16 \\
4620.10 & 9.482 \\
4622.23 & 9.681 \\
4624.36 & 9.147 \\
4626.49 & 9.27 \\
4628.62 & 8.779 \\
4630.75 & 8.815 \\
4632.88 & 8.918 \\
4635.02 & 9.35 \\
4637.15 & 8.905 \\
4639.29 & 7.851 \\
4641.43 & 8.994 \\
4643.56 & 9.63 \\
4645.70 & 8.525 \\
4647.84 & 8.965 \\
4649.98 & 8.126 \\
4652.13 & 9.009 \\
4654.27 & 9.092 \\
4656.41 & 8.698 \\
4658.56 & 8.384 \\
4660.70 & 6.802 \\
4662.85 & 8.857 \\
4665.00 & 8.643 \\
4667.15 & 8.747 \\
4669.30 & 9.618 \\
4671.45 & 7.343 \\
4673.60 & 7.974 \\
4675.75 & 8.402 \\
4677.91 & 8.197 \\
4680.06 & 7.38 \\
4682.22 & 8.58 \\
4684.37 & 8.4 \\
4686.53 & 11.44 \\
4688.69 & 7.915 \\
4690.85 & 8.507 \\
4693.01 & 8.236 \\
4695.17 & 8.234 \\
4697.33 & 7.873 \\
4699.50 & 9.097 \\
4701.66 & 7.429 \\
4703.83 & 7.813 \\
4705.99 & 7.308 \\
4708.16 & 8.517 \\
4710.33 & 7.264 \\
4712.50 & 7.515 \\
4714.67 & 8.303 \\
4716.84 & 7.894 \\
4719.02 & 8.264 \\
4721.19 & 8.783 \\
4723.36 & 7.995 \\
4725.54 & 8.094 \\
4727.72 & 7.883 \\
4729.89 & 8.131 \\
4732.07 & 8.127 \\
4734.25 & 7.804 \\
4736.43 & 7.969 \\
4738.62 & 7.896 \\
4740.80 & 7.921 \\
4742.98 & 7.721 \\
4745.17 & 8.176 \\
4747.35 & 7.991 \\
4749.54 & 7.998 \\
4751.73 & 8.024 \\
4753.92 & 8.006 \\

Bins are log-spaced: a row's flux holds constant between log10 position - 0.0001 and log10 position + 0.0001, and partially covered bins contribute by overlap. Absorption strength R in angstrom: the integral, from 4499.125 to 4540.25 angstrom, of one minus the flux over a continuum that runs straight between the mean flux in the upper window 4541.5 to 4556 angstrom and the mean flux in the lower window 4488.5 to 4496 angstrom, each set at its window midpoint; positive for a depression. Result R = 0.2 angstrom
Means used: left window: 9.22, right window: 9.11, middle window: 9.13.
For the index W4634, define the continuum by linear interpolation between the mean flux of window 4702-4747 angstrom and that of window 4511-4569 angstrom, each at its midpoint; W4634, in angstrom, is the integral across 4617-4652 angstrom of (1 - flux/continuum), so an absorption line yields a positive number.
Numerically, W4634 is -2.02 angstrom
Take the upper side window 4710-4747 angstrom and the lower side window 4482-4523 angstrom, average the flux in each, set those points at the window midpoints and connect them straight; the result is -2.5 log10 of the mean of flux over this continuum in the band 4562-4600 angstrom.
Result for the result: -0.02 mag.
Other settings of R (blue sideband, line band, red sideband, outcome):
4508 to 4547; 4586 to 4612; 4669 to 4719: -0.2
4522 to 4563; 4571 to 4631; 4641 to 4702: -2.1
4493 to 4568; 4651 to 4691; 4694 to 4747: -1.1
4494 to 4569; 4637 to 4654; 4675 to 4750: -0.5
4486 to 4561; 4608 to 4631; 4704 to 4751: -1.8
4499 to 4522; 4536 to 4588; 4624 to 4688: 0.3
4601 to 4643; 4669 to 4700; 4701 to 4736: -0.4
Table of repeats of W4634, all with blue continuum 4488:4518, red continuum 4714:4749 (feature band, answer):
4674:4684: 0.26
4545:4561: 0.15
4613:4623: -0.89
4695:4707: 0.43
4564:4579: -0.51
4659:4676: 0.27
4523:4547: 0.84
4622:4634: -0.56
